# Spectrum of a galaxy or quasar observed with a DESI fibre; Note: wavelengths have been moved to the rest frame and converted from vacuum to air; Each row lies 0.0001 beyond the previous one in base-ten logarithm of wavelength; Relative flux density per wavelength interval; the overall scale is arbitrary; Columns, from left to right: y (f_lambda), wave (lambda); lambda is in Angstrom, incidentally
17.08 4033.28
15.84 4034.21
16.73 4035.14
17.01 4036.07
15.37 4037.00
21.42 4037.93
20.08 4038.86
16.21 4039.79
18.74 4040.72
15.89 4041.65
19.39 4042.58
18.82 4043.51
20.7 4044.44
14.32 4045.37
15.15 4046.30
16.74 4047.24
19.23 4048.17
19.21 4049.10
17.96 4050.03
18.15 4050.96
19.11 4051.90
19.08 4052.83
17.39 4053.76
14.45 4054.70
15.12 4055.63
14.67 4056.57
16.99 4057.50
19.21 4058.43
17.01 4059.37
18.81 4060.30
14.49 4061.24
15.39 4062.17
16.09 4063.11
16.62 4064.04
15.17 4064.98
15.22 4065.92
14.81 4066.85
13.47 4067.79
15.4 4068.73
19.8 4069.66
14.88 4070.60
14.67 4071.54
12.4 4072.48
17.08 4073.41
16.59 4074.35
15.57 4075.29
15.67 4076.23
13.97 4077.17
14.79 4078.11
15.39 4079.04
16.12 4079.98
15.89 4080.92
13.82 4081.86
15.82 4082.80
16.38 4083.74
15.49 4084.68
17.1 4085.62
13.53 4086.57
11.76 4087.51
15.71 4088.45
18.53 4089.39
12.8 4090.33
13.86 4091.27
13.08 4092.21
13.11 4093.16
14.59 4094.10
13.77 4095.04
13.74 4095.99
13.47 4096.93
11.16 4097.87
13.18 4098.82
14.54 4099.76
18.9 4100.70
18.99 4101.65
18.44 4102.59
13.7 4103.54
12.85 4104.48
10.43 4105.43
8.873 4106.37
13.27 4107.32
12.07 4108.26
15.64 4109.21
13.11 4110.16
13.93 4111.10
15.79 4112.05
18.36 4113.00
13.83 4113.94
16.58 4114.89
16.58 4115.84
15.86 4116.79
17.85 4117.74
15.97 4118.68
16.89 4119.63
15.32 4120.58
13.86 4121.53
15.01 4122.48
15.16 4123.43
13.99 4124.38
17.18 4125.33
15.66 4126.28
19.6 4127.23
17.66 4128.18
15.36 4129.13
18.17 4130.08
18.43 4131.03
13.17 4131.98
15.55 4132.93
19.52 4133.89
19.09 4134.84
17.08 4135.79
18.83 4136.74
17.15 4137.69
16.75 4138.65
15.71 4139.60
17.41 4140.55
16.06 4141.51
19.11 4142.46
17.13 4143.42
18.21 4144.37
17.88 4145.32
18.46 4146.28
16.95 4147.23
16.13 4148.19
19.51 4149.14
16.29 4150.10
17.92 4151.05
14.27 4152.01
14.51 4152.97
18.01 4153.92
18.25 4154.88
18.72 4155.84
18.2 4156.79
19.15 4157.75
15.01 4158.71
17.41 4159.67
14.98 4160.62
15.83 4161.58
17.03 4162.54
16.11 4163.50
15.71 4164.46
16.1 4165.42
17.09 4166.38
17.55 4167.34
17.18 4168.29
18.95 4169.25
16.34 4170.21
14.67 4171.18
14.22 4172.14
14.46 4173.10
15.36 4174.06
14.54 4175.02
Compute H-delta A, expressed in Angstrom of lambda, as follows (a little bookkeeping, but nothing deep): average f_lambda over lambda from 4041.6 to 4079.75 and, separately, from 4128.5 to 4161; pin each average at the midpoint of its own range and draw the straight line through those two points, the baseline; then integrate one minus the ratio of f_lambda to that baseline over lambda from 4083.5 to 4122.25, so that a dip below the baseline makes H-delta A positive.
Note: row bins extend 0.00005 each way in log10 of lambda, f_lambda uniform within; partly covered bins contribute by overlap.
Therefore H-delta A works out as 4.9 Angstrom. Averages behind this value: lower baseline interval 16.5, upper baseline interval 17.2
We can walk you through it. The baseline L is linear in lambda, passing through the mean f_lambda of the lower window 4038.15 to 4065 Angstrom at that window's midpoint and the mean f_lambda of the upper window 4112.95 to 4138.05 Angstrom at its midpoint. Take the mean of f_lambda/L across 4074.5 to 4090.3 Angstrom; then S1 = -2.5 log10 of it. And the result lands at 0.11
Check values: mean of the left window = 17.3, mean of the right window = 16.6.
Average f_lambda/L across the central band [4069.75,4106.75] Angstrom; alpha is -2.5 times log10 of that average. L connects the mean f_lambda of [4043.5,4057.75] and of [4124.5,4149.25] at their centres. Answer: 0.18 mag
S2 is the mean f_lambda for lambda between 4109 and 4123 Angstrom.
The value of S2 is 15.6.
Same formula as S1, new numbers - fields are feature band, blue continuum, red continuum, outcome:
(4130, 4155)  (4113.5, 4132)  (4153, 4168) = -0.041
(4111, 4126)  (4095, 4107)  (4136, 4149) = -0.026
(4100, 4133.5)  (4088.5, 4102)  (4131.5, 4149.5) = 0.027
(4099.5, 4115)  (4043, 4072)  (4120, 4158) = 0.156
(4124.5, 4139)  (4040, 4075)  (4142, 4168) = -0.013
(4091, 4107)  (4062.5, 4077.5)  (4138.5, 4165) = 0.153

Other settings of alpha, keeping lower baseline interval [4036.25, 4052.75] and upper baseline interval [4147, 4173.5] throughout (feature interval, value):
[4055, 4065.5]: 0.100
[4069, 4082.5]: 0.143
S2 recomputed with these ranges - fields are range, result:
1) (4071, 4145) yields 15.5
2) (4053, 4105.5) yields 15.3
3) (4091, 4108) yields 13.9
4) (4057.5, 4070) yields 16.3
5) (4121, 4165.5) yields 16.9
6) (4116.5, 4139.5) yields 16.6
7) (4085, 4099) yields 14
